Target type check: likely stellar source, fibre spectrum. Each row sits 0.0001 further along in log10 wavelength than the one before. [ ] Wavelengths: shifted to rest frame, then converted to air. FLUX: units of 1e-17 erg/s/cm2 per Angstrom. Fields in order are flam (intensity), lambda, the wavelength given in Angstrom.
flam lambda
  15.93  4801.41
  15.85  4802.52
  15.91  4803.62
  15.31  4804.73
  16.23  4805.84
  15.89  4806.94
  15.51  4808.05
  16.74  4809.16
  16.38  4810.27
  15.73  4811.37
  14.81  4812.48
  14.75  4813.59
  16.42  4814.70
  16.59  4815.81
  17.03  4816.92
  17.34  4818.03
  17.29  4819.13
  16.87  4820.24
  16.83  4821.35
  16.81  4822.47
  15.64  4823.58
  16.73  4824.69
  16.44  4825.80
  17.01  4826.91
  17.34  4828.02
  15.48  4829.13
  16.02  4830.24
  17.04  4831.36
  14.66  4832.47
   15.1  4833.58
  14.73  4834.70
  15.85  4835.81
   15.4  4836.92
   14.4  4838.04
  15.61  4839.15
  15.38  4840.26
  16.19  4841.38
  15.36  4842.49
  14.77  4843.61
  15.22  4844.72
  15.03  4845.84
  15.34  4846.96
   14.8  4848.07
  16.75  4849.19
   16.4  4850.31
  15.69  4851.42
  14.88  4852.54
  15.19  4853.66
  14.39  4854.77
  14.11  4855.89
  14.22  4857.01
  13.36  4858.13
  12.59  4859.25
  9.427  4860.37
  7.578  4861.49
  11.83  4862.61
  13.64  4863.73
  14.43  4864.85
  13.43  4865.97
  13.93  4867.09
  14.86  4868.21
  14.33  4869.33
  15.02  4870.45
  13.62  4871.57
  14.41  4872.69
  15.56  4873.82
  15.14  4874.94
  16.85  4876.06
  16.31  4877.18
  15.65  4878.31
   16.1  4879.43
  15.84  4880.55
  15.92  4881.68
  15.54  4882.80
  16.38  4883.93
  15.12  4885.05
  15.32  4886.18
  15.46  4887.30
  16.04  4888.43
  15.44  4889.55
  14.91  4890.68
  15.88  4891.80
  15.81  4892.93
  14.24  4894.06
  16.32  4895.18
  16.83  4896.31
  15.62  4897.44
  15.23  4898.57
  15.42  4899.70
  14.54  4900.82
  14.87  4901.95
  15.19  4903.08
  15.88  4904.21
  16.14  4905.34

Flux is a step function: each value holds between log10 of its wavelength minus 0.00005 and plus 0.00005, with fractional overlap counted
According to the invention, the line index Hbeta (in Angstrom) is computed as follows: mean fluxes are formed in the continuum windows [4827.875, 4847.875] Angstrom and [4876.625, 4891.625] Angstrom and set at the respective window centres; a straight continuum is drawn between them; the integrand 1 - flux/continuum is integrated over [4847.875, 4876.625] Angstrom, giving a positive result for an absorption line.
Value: 2.8 Angstrom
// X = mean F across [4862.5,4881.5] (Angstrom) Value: 14.9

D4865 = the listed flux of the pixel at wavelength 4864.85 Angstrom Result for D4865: 14.43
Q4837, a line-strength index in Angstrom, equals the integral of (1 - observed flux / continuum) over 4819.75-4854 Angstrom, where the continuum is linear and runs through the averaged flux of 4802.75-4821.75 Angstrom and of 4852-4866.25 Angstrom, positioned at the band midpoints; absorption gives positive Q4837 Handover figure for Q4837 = -3.0 Angstrom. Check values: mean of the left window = 16.2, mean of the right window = 13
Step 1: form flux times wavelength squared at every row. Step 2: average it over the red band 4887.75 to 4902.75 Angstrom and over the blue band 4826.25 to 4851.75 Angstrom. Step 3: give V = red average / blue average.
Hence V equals 1.01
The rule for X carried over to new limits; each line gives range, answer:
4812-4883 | 15.2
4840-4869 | 14.2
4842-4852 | 15.5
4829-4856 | 15.4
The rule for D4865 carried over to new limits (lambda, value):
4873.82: 15.56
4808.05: 15.51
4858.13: 13.36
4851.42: 15.69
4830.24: 16.02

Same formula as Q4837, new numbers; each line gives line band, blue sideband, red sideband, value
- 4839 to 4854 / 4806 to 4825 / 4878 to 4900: 0.5 Angstrom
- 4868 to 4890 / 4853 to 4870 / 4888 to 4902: -1.6 Angstrom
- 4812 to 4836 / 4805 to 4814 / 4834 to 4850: -1.0 Angstrom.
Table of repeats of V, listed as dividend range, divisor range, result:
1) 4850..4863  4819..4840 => 0.84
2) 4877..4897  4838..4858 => 1.05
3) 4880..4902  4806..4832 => 0.98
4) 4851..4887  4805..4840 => 0.91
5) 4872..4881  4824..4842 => 1.01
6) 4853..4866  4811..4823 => 0.80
